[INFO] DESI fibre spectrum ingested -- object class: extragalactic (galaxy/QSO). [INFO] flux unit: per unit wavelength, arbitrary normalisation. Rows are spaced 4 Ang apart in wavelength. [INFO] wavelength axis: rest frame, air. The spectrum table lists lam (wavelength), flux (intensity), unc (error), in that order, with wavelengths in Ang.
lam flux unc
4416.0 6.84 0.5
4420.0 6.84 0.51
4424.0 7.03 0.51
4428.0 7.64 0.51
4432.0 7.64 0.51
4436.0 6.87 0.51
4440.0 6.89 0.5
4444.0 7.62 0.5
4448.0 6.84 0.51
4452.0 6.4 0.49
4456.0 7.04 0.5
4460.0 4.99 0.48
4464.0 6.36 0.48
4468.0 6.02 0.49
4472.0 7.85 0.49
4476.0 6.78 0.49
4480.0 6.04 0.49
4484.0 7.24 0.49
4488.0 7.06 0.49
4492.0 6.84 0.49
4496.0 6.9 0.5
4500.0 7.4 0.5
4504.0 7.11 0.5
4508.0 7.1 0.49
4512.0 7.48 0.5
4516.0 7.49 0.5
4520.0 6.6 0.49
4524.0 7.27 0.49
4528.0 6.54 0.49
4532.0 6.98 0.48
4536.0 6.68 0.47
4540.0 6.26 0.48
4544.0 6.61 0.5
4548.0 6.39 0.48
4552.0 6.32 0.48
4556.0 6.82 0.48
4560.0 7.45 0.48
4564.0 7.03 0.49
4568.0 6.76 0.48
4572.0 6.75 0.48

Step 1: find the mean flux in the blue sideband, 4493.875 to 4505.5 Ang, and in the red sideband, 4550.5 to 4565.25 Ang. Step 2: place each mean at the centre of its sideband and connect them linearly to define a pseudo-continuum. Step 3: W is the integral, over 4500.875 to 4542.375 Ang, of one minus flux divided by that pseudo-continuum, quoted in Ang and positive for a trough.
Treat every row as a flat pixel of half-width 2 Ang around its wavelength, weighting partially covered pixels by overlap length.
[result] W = 0.6 Ang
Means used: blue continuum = 7.13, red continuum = 6.92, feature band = 6.96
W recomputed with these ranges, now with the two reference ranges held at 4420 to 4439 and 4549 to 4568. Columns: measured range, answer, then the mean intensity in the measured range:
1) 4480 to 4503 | 0.2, 7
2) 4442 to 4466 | 2.1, 6.54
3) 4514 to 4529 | -0.1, 7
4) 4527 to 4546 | 0.8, 6.62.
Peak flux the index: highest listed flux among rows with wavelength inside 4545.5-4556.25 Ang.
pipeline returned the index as 6.82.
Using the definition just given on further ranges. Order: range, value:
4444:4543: 7.85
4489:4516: 7.49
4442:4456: 7.62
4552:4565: 7.45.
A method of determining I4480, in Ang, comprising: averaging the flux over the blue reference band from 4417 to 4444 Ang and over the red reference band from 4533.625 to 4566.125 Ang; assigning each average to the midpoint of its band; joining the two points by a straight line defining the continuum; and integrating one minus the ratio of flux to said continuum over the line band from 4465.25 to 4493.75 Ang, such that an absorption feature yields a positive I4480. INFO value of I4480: 0.6 Ang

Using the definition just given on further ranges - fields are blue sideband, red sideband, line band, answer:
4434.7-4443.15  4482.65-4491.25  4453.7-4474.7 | 1.7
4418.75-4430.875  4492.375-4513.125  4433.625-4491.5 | 3.8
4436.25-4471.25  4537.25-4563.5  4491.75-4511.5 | -1.5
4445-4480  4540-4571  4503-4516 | -1.3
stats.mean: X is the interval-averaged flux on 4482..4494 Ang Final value 7.05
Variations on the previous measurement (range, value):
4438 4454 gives 6.94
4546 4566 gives 6.8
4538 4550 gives 6.42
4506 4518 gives 7.36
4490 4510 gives 7.07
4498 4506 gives 7.26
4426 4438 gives 7.38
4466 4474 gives 6.93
